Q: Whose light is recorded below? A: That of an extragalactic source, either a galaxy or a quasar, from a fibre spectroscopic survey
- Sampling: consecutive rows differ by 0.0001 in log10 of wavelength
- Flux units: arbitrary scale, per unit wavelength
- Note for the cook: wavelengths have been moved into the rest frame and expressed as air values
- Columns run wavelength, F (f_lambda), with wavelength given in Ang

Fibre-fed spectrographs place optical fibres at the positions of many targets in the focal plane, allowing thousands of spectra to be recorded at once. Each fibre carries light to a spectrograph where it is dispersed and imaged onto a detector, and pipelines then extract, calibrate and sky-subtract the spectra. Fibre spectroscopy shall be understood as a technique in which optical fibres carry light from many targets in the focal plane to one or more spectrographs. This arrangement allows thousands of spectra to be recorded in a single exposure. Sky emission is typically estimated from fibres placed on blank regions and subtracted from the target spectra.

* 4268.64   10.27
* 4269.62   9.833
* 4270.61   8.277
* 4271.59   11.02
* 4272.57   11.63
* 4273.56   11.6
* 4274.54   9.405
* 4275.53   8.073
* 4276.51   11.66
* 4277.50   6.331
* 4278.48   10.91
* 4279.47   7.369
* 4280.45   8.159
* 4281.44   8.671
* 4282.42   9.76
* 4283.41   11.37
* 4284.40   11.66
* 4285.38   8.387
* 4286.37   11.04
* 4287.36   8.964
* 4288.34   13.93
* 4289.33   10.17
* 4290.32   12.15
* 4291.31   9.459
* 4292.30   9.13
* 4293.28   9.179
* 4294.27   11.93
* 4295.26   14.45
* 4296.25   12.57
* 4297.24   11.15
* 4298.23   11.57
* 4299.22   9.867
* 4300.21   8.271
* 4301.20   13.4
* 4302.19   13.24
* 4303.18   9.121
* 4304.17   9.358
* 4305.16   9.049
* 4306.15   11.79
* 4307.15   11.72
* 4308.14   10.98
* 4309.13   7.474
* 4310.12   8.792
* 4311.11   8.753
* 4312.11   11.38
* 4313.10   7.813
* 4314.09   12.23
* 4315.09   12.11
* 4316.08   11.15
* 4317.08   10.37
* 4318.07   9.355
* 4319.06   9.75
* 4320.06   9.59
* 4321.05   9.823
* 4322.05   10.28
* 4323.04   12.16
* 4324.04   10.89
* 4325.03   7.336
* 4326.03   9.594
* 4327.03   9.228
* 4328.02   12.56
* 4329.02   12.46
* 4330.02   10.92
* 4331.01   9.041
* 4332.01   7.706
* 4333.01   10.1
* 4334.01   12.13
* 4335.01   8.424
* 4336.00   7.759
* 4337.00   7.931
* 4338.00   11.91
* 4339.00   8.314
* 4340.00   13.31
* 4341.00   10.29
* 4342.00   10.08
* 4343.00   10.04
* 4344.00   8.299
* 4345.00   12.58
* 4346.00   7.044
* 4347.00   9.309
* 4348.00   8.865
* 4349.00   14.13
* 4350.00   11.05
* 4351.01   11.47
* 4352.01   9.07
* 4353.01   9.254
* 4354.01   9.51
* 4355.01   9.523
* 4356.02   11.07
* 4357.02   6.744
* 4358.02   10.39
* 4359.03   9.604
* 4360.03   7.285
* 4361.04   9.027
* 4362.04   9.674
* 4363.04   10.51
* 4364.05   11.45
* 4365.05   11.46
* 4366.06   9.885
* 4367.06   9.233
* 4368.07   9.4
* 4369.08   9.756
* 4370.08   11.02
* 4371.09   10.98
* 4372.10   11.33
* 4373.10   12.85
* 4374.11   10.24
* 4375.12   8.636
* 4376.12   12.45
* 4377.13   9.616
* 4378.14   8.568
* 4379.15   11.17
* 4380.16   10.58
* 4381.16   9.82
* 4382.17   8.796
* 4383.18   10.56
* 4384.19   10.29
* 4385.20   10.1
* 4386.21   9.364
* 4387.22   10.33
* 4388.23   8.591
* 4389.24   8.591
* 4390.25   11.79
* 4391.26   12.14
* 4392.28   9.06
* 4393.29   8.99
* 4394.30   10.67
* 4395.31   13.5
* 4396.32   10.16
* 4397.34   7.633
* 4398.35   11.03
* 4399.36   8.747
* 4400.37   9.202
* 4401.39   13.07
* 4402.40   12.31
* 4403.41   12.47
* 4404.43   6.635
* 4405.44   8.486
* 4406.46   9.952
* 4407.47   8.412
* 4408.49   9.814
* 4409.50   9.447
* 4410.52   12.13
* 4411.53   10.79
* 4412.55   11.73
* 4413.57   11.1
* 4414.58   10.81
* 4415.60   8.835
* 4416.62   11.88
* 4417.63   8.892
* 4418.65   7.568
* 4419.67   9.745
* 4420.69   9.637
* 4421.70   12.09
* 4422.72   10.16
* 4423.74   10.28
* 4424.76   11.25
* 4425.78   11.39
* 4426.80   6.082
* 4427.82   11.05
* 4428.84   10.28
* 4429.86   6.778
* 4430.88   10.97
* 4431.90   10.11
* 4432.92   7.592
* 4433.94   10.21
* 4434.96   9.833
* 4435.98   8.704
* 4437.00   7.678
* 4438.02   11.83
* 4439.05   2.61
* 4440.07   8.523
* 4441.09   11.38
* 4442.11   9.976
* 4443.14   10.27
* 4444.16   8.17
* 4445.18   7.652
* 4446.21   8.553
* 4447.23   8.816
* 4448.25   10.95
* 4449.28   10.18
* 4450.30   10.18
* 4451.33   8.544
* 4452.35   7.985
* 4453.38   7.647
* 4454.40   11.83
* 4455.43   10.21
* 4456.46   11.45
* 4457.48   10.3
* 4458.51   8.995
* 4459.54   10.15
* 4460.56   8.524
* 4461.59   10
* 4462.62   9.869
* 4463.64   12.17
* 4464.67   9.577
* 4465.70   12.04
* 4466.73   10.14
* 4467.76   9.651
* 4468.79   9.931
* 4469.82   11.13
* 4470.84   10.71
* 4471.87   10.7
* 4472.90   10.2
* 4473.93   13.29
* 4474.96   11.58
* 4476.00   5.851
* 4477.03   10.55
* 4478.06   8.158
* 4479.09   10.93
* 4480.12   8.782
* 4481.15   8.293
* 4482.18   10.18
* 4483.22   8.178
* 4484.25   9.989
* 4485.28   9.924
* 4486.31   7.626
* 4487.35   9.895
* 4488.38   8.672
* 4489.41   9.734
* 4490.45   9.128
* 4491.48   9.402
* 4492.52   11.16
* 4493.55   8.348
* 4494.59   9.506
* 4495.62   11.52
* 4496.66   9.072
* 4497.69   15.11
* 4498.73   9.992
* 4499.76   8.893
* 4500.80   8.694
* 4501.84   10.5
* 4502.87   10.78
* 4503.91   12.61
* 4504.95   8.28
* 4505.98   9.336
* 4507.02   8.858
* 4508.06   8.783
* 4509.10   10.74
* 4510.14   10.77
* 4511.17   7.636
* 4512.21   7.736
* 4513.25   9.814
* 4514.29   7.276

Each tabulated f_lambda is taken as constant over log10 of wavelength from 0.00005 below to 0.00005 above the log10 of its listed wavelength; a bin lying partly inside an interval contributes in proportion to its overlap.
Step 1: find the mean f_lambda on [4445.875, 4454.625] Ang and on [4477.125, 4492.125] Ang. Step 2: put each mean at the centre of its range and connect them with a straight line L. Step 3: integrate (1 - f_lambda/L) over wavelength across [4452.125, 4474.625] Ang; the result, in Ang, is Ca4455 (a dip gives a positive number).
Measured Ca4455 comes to -2.5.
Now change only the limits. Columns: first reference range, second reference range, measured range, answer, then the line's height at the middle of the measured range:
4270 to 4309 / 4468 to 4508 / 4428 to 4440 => 1.4 Ang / 10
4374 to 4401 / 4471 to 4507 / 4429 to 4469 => 1.7 Ang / 9.92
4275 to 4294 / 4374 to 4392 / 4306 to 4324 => -0.7 Ang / 9.91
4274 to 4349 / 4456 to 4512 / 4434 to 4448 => 1.6 Ang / 9.98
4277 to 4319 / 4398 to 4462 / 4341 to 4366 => 0.4 Ang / 10.1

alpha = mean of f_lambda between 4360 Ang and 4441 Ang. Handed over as 9.97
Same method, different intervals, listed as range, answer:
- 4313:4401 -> 10.1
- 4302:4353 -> 10.1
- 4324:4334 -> 10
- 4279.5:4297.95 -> 10.6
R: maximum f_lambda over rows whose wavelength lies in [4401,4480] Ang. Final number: 13.29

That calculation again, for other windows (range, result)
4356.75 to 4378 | 12.85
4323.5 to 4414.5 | 14.13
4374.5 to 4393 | 12.45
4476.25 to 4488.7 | 10.93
